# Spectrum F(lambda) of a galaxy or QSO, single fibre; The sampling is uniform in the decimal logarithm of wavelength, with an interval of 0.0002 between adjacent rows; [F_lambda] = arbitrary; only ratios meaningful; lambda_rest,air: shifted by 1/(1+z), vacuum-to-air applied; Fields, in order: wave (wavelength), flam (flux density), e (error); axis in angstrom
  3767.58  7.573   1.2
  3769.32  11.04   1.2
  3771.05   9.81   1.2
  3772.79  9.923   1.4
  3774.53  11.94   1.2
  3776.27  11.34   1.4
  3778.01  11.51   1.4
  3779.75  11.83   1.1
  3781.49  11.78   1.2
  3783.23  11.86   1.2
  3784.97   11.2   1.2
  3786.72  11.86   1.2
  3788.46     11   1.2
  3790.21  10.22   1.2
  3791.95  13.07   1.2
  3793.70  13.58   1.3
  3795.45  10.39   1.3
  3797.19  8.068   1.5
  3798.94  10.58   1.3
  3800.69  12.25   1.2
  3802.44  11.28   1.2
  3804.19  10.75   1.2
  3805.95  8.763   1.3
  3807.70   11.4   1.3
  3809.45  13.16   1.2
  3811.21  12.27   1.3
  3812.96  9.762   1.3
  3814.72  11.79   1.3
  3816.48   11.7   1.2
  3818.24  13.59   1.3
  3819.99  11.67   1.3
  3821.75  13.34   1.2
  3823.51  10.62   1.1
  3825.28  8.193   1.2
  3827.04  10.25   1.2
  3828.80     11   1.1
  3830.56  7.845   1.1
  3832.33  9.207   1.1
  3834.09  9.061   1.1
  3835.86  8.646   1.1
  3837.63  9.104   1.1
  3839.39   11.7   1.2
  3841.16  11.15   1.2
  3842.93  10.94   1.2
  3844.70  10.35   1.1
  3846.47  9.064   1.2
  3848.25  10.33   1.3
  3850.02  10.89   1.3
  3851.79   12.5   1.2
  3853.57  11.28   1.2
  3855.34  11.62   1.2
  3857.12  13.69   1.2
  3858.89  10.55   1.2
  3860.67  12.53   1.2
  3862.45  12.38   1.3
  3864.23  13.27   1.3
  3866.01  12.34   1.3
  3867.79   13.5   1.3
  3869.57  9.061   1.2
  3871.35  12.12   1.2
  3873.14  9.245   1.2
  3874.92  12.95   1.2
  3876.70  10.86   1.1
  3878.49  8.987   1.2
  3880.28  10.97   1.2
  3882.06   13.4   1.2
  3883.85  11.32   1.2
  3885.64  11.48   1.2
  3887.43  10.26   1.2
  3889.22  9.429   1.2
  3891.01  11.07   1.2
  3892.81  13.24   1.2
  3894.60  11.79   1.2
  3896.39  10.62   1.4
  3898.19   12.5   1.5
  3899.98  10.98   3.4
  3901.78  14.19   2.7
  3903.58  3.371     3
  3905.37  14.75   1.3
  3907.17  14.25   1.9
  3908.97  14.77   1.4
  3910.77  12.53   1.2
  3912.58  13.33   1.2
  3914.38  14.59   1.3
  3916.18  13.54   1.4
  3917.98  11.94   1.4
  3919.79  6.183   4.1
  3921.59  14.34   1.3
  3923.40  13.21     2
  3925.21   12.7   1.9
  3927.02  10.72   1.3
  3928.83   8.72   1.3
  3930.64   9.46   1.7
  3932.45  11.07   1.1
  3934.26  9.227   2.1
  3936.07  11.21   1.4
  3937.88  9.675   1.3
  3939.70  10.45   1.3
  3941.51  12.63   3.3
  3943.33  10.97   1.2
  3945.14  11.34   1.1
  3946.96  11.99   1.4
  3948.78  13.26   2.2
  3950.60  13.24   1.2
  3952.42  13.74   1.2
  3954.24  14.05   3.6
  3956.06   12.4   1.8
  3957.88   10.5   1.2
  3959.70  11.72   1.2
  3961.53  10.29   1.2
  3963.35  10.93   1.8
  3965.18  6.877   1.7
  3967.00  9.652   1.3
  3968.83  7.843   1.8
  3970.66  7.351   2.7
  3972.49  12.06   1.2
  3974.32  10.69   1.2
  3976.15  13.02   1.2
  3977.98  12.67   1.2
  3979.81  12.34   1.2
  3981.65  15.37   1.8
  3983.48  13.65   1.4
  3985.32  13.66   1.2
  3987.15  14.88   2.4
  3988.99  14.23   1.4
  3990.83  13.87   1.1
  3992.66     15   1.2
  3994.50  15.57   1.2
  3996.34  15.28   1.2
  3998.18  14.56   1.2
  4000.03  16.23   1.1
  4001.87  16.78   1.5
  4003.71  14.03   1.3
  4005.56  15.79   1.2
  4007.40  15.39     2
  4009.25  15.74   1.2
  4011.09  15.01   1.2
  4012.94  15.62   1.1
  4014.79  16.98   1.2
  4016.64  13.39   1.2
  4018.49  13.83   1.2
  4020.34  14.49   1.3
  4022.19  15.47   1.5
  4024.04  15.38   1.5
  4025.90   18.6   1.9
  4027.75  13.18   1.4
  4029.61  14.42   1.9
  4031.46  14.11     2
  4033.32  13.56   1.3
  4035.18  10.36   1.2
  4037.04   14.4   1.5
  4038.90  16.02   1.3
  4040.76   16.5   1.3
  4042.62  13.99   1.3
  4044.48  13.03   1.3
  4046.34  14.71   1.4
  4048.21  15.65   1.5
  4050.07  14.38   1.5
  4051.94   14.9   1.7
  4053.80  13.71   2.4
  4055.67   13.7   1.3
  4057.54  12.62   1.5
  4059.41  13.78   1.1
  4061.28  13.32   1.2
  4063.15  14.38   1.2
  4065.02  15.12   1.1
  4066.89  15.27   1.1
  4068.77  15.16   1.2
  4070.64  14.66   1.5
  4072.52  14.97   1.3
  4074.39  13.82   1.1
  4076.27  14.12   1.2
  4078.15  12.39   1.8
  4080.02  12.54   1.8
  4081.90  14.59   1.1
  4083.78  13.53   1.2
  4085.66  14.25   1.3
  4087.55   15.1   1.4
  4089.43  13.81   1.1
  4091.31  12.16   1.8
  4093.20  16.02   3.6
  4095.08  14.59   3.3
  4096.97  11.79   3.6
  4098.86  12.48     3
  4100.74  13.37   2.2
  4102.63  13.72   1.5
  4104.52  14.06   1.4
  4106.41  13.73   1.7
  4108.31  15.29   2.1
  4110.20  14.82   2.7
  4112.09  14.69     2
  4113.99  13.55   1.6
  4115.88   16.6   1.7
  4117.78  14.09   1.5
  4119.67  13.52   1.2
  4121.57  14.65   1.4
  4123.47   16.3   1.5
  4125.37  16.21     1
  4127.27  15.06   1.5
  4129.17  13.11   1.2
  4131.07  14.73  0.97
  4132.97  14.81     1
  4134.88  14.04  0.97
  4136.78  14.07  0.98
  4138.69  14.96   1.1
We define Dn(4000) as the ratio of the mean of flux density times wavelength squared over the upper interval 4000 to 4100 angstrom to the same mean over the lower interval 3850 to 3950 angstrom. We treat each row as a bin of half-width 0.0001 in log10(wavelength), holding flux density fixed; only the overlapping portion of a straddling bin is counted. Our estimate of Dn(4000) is 1.34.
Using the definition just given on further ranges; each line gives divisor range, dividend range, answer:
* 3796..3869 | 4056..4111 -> 1.44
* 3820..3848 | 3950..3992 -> 1.27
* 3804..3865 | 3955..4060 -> 1.36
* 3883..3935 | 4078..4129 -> 1.35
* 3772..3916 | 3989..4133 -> 1.43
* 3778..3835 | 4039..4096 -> 1.47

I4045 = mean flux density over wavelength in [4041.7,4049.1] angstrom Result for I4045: 14.3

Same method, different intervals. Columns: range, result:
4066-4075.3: 14.8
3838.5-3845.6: 11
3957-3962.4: 10.8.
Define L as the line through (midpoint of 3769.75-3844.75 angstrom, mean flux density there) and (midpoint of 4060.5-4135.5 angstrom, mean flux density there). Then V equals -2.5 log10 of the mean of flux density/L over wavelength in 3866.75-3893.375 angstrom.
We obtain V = 0.06 mag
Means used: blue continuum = 10.9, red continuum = 14.3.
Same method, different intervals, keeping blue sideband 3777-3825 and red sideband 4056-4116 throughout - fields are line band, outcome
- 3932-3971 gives 0.17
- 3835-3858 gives 0.09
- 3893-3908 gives 0.06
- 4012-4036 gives -0.09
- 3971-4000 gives -0.05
